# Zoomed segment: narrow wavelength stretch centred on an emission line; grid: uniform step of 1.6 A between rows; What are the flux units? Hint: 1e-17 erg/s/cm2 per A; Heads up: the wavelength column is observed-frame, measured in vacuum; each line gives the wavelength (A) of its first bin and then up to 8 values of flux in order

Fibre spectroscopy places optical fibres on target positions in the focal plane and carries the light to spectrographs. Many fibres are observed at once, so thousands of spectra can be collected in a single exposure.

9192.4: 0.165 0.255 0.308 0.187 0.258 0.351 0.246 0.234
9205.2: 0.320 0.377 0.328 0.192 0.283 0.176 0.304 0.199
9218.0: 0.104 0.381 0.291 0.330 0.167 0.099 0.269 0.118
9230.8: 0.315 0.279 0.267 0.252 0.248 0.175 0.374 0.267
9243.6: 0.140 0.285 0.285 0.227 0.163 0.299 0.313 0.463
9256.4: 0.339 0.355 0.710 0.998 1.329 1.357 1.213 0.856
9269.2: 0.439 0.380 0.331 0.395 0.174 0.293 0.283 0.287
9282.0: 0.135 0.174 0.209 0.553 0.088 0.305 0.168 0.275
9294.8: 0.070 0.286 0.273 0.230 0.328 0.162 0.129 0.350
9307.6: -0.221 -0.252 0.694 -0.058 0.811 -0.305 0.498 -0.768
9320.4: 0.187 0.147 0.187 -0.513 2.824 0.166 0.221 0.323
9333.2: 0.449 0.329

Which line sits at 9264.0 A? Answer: [O III] 5007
